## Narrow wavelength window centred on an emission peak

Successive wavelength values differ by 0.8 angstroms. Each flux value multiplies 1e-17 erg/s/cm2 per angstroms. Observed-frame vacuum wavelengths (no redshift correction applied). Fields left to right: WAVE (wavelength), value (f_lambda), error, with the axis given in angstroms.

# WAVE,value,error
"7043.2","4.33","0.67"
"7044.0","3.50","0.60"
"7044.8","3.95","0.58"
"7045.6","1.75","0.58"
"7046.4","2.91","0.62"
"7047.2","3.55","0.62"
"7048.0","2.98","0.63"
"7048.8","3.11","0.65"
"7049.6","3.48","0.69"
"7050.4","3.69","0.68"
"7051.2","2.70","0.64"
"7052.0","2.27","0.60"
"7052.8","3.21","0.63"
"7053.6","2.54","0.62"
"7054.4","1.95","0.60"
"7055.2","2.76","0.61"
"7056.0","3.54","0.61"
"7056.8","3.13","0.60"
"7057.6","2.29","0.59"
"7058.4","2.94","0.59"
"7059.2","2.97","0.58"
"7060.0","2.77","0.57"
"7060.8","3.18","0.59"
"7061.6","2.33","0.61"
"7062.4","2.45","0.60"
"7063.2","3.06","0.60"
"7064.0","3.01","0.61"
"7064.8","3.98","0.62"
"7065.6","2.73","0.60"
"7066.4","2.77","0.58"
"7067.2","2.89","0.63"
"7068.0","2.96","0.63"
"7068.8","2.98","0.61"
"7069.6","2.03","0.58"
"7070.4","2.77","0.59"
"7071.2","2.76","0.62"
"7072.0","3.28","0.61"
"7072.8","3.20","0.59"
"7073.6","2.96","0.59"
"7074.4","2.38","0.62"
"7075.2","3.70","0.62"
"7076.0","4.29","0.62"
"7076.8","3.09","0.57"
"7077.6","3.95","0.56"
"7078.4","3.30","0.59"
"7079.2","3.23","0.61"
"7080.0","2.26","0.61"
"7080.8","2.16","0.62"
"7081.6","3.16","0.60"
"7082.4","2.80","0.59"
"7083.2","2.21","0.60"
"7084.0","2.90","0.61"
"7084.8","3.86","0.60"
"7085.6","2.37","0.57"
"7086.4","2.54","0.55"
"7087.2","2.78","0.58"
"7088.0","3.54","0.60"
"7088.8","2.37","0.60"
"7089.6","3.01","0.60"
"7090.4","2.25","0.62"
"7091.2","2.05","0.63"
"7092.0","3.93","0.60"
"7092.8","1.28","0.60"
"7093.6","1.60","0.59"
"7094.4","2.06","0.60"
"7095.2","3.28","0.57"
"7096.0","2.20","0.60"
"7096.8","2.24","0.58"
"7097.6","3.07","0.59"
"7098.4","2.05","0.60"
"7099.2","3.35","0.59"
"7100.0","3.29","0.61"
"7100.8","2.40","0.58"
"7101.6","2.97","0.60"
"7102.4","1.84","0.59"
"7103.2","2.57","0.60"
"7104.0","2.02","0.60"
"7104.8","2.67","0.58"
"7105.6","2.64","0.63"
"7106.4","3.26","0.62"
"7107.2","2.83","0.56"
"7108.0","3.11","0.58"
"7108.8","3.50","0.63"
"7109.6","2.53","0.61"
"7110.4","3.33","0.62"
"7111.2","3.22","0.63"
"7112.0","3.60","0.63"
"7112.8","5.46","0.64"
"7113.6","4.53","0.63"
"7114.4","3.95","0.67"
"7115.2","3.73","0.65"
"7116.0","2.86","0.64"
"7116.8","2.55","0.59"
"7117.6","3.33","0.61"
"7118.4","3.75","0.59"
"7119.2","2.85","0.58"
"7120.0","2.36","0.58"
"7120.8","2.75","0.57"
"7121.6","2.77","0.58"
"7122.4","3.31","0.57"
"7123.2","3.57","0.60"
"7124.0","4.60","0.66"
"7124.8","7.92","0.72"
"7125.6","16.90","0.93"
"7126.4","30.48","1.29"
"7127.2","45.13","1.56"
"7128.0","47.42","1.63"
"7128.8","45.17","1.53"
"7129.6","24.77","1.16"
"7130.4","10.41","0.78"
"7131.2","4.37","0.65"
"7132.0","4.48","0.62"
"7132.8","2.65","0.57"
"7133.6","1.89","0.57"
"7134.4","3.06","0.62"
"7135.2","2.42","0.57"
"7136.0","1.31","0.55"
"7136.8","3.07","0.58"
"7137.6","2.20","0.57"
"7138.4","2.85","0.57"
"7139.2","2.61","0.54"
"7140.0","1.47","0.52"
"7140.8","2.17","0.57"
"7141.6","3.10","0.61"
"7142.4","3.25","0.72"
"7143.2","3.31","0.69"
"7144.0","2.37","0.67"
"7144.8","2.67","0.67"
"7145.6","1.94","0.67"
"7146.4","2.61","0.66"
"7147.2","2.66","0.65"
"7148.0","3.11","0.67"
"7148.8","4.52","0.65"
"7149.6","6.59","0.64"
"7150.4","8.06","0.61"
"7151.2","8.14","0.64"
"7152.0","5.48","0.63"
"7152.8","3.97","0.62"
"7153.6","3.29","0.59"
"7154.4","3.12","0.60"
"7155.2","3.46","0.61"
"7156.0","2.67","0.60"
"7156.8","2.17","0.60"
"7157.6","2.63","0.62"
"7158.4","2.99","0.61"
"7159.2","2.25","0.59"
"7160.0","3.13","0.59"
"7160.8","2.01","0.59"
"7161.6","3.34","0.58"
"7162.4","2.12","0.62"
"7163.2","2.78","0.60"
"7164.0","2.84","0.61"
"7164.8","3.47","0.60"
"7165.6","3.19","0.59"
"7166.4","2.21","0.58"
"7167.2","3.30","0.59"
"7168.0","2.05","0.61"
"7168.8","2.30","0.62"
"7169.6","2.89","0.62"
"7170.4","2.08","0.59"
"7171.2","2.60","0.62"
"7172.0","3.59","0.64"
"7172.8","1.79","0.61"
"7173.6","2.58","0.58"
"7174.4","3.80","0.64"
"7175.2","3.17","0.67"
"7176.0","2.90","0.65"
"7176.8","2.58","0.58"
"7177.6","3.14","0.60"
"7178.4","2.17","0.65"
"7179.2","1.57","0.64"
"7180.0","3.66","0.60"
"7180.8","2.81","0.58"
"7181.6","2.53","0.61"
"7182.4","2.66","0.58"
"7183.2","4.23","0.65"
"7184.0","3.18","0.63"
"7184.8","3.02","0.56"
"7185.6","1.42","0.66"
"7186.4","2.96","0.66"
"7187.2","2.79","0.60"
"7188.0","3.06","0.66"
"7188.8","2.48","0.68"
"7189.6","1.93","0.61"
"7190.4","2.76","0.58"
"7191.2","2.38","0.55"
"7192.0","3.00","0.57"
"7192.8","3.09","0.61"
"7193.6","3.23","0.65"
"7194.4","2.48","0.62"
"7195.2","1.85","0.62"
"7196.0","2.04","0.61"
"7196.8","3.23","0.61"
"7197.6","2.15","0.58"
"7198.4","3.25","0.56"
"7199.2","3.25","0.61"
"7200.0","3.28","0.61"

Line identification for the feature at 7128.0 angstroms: Halpha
